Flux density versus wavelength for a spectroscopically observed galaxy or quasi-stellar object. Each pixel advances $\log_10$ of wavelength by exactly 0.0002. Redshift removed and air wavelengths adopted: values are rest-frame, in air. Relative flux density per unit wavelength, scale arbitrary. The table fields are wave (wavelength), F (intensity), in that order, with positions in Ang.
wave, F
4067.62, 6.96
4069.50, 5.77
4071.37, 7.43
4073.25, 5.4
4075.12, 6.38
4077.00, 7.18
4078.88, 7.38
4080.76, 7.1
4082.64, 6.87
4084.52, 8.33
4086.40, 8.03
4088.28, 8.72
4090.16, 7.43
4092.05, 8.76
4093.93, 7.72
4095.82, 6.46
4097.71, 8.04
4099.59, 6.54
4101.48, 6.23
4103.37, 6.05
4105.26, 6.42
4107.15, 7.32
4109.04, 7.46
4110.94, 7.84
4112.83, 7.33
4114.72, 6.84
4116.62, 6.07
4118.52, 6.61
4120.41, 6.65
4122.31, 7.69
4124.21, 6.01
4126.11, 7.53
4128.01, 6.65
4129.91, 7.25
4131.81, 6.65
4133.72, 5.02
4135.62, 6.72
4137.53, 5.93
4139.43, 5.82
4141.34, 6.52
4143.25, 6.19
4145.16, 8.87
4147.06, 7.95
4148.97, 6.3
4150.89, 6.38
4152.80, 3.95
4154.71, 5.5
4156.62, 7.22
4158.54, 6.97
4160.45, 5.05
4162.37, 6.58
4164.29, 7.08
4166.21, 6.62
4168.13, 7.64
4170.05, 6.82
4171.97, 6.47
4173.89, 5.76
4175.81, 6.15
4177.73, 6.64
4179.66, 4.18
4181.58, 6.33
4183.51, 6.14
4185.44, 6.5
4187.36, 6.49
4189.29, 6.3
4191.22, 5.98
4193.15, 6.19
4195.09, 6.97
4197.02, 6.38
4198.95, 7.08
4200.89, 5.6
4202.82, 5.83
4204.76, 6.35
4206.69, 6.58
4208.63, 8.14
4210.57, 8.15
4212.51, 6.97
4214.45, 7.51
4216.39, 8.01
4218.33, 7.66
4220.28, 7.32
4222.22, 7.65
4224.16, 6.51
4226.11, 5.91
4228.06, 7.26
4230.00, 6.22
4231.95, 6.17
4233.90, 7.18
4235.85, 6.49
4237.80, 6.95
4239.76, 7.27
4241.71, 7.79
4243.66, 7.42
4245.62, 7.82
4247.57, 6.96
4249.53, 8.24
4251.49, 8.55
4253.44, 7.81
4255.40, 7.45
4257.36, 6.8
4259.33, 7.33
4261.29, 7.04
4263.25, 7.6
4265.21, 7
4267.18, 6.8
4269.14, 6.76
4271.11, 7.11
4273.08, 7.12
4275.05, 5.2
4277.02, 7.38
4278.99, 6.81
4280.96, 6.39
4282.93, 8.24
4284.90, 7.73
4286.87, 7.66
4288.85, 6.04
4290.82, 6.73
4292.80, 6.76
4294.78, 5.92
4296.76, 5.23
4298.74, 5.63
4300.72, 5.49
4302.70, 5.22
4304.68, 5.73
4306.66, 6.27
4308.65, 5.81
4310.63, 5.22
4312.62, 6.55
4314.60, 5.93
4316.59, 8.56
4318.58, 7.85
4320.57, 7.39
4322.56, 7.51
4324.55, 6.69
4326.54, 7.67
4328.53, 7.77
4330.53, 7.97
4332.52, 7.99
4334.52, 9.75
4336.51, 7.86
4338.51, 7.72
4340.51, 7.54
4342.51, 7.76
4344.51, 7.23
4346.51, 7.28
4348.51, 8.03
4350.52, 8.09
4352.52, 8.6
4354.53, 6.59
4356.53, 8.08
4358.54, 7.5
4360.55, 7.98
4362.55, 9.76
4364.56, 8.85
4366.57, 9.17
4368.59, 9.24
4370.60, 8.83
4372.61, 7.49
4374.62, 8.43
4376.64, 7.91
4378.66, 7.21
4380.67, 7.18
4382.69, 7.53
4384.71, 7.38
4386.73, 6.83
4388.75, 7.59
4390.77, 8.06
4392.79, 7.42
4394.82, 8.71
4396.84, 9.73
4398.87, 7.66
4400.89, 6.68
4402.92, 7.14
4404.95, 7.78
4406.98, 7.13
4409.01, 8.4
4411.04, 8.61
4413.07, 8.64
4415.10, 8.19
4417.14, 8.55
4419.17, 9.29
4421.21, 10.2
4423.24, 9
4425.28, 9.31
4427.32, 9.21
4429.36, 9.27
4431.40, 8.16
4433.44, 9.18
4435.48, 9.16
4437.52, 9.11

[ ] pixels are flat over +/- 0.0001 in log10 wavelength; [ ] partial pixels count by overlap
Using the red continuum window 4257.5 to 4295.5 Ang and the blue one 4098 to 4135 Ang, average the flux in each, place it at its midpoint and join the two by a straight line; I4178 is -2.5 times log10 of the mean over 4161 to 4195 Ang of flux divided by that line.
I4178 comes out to 0.08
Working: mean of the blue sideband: 6.77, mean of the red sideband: 6.93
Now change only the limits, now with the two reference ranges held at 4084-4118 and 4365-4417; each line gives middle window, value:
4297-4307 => 0.355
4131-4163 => 0.170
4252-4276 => 0.095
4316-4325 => 0.028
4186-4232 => 0.111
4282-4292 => 0.067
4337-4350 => 0.034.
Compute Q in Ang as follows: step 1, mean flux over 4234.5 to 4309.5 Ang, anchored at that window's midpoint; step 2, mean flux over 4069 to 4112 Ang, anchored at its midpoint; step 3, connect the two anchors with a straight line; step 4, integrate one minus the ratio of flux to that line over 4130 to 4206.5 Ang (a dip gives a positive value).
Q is 7.5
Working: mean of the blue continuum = 7.18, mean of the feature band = 6.35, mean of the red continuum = 6.86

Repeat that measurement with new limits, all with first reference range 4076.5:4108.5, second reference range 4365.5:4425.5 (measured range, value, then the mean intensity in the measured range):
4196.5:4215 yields 1.9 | 6.86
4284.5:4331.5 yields 7.7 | 6.63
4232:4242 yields 0.9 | 7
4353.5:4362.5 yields 0.3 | 7.78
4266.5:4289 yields 2.5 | 6.97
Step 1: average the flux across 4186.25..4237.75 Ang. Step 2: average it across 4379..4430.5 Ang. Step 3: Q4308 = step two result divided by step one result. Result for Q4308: 1.21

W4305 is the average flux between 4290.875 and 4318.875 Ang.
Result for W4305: 6.13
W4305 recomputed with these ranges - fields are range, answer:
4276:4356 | 7.07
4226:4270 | 7.19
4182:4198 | 6.37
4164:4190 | 6.35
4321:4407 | 7.9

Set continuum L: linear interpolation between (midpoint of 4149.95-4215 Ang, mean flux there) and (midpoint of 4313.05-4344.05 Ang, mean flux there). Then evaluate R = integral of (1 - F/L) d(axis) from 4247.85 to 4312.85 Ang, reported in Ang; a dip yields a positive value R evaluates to 4.9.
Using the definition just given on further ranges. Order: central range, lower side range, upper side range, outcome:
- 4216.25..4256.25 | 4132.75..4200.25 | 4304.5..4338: -2.90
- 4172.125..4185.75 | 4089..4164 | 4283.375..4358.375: 1.74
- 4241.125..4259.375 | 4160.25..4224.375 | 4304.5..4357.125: -1.72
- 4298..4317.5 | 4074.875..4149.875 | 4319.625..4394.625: 4.26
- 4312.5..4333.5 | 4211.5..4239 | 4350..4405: 0.40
